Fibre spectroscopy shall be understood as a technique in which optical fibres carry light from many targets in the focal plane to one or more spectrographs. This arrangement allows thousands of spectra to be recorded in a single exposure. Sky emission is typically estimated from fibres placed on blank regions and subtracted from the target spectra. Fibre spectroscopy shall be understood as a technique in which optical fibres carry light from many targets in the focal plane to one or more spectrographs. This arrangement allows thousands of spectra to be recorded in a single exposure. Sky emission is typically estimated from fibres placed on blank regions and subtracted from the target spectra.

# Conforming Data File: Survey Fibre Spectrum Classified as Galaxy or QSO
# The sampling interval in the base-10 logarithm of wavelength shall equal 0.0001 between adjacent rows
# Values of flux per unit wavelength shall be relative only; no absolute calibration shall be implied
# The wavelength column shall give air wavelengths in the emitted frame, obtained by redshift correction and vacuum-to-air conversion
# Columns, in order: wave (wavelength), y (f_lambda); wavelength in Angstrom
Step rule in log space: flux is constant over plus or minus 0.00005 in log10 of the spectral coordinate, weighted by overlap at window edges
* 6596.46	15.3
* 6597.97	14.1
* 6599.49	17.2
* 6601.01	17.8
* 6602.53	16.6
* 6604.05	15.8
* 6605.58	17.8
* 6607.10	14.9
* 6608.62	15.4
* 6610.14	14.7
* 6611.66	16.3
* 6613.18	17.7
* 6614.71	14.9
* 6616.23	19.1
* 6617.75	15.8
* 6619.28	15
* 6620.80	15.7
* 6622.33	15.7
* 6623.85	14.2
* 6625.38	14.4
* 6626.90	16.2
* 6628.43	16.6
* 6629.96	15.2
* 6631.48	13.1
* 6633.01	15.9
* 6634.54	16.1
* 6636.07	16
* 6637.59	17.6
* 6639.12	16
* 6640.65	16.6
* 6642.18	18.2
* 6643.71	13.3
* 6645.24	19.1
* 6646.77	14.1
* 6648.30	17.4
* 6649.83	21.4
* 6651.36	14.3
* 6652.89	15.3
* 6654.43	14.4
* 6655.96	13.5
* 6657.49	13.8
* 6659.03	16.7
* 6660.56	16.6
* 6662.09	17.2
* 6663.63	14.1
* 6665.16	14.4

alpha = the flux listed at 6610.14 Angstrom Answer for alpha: 14.7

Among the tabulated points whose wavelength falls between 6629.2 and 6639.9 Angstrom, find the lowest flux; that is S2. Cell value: 13.1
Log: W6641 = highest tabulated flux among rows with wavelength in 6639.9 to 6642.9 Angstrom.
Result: 18.2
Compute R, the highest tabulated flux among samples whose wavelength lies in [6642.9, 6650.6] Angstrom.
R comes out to 21.4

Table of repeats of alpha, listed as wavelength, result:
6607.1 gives 14.9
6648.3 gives 17.4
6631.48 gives 13.1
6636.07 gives 16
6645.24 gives 19.1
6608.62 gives 15.4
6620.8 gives 15.7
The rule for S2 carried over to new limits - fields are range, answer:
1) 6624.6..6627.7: 14.4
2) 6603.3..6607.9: 14.9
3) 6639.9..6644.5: 13.3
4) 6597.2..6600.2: 14.1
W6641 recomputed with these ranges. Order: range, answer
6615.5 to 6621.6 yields 19.1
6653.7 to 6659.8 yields 16.7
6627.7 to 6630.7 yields 16.6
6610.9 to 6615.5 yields 17.7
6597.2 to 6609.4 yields 17.8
